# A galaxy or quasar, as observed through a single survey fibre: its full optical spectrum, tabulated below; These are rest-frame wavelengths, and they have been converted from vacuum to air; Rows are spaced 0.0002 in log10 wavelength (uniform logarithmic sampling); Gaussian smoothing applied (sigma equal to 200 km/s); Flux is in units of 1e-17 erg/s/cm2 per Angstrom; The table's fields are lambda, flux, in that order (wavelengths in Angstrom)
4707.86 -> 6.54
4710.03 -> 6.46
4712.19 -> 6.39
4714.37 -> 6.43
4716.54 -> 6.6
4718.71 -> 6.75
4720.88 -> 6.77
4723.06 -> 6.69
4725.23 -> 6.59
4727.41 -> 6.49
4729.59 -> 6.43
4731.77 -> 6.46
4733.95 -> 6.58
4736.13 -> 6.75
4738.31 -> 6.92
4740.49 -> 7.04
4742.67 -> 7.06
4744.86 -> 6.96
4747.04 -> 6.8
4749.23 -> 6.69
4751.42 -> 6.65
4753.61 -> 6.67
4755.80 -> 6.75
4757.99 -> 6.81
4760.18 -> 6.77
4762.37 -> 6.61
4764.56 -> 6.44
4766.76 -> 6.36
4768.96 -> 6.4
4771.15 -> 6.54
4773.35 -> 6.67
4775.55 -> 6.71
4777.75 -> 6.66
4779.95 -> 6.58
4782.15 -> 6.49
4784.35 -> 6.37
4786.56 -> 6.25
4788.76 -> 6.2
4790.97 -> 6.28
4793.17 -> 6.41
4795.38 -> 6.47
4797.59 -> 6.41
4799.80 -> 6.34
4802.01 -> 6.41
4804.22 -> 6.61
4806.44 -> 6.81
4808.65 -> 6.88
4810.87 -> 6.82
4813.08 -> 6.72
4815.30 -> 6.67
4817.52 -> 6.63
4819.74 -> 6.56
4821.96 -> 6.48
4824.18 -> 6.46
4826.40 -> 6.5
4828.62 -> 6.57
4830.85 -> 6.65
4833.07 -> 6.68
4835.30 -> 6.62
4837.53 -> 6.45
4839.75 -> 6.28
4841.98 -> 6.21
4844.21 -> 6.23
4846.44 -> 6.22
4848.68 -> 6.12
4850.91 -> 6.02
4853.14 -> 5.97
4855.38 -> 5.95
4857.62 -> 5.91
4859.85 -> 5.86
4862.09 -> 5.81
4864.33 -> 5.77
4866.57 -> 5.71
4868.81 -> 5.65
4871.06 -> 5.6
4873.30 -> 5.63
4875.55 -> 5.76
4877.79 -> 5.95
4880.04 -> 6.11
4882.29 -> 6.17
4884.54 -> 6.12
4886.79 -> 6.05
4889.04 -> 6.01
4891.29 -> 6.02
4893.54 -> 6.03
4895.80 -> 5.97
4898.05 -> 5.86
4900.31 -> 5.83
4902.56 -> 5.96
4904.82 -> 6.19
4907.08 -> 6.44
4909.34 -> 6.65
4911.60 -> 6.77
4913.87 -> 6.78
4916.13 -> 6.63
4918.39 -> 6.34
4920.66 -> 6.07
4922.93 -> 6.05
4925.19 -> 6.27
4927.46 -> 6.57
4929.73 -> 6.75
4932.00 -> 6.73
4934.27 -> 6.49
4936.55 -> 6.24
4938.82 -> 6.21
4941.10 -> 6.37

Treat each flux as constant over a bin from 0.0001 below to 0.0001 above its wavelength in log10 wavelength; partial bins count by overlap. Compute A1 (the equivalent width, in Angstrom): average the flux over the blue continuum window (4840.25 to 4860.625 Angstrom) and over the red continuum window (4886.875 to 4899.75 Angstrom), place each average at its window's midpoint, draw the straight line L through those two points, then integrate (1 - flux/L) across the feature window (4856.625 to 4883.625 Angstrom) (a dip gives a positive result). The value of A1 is 0.87 Angstrom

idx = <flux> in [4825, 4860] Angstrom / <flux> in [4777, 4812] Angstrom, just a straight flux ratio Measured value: 0.97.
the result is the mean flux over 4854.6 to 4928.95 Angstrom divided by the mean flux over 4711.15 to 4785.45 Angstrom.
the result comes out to 0.9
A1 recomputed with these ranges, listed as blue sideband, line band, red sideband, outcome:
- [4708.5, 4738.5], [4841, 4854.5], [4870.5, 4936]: 0.4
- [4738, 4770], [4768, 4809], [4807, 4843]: 1.0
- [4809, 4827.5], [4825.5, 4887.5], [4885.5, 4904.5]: 2.1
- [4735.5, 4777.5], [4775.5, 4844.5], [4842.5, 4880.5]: -2.4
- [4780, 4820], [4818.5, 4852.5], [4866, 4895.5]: -0.8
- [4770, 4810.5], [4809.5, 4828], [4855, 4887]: -1.0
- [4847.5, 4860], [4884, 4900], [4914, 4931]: 0.6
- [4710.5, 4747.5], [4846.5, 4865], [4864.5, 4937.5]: 1.0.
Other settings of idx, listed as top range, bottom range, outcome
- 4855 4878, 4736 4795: 0.87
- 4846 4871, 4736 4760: 0.86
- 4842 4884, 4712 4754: 0.89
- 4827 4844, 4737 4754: 0.95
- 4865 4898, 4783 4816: 0.91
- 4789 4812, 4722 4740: 0.99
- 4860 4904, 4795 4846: 0.90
